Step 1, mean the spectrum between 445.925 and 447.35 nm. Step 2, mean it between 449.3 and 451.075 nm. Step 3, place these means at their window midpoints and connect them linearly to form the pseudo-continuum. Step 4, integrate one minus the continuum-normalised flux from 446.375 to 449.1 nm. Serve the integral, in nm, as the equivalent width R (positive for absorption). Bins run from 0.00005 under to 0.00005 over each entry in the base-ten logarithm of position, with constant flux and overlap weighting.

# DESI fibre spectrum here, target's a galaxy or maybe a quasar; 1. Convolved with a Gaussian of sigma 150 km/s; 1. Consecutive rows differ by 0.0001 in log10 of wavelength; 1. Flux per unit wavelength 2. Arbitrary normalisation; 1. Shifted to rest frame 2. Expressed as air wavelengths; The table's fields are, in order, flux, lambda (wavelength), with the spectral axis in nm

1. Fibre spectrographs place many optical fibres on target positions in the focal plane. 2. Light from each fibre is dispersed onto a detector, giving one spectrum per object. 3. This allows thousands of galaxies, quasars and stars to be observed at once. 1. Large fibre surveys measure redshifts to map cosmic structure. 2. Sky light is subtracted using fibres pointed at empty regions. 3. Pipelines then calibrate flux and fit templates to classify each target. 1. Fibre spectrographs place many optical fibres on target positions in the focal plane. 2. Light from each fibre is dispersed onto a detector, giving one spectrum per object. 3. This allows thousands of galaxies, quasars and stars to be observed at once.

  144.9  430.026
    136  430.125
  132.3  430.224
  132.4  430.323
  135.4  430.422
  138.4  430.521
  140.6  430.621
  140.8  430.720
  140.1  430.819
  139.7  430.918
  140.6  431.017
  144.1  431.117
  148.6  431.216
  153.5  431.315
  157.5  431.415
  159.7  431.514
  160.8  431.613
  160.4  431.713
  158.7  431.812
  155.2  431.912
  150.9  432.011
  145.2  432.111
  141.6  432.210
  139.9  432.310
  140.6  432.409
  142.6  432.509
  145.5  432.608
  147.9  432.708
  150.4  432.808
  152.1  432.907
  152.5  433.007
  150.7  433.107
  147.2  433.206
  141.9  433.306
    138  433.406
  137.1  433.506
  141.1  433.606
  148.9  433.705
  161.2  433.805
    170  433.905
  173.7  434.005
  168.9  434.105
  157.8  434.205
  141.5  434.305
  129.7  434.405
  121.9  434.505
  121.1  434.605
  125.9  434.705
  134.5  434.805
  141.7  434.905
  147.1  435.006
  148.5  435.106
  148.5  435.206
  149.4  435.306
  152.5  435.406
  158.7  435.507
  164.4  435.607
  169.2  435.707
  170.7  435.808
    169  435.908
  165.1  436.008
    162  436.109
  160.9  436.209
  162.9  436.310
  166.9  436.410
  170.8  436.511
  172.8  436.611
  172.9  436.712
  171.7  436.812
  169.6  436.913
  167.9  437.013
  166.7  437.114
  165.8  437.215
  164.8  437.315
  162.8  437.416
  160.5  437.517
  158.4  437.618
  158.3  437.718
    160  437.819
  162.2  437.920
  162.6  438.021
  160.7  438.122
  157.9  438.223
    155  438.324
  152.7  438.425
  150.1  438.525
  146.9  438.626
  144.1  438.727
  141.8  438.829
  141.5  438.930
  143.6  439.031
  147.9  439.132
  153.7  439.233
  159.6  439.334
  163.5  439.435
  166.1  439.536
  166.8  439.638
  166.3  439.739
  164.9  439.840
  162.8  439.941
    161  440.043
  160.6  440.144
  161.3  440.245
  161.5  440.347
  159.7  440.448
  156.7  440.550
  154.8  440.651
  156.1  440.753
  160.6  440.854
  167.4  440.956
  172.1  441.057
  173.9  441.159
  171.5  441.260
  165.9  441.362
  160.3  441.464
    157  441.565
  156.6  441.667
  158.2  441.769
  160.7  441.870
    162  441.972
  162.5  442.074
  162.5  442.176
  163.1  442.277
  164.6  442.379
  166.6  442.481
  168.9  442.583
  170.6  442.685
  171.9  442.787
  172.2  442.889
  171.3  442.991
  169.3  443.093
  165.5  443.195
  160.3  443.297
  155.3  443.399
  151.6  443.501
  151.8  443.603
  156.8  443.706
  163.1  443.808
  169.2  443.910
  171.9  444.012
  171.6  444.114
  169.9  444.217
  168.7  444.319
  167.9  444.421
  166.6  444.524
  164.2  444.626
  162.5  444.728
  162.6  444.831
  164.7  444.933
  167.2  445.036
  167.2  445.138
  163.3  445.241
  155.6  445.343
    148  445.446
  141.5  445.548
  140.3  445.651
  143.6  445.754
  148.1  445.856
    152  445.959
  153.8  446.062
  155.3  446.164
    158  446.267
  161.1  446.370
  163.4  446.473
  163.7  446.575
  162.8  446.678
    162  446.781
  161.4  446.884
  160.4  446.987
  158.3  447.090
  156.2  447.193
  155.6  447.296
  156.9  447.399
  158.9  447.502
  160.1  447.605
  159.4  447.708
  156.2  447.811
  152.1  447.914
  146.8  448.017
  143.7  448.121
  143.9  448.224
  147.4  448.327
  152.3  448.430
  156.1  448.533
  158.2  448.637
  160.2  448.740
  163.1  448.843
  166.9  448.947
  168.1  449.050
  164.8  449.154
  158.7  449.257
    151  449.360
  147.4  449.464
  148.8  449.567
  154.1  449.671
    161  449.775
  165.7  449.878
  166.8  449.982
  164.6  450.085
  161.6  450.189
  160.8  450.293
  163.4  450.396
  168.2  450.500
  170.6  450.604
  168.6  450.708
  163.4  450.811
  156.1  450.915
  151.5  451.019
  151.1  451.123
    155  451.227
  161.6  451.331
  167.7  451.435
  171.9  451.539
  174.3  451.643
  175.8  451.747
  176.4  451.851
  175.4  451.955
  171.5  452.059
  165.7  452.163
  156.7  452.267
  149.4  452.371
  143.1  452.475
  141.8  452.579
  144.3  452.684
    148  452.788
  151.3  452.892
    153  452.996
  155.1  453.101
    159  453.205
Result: 0.031 nm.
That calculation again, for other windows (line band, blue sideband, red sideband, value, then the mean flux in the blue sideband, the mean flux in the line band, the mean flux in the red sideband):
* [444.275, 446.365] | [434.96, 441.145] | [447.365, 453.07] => 0.02 nm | 160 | 158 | 159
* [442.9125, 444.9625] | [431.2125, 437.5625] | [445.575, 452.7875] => -0.10 nm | 154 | 164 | 158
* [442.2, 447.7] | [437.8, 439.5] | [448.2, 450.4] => -0.17 nm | 153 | 161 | 159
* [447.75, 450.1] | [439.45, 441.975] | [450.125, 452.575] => 0.10 nm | 163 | 156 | 163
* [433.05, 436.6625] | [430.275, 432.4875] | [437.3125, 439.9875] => -0.03 nm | 147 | 153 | 157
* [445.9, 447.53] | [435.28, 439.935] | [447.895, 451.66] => 0.01 nm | 161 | 159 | 159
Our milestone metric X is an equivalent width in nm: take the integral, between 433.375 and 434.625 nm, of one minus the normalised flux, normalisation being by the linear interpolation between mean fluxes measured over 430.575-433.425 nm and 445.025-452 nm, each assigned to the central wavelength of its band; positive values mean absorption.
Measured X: 0.01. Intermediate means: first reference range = 148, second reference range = 159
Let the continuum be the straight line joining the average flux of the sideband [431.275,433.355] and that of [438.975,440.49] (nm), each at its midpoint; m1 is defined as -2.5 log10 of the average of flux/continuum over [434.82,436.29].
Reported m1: -0.02 mag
